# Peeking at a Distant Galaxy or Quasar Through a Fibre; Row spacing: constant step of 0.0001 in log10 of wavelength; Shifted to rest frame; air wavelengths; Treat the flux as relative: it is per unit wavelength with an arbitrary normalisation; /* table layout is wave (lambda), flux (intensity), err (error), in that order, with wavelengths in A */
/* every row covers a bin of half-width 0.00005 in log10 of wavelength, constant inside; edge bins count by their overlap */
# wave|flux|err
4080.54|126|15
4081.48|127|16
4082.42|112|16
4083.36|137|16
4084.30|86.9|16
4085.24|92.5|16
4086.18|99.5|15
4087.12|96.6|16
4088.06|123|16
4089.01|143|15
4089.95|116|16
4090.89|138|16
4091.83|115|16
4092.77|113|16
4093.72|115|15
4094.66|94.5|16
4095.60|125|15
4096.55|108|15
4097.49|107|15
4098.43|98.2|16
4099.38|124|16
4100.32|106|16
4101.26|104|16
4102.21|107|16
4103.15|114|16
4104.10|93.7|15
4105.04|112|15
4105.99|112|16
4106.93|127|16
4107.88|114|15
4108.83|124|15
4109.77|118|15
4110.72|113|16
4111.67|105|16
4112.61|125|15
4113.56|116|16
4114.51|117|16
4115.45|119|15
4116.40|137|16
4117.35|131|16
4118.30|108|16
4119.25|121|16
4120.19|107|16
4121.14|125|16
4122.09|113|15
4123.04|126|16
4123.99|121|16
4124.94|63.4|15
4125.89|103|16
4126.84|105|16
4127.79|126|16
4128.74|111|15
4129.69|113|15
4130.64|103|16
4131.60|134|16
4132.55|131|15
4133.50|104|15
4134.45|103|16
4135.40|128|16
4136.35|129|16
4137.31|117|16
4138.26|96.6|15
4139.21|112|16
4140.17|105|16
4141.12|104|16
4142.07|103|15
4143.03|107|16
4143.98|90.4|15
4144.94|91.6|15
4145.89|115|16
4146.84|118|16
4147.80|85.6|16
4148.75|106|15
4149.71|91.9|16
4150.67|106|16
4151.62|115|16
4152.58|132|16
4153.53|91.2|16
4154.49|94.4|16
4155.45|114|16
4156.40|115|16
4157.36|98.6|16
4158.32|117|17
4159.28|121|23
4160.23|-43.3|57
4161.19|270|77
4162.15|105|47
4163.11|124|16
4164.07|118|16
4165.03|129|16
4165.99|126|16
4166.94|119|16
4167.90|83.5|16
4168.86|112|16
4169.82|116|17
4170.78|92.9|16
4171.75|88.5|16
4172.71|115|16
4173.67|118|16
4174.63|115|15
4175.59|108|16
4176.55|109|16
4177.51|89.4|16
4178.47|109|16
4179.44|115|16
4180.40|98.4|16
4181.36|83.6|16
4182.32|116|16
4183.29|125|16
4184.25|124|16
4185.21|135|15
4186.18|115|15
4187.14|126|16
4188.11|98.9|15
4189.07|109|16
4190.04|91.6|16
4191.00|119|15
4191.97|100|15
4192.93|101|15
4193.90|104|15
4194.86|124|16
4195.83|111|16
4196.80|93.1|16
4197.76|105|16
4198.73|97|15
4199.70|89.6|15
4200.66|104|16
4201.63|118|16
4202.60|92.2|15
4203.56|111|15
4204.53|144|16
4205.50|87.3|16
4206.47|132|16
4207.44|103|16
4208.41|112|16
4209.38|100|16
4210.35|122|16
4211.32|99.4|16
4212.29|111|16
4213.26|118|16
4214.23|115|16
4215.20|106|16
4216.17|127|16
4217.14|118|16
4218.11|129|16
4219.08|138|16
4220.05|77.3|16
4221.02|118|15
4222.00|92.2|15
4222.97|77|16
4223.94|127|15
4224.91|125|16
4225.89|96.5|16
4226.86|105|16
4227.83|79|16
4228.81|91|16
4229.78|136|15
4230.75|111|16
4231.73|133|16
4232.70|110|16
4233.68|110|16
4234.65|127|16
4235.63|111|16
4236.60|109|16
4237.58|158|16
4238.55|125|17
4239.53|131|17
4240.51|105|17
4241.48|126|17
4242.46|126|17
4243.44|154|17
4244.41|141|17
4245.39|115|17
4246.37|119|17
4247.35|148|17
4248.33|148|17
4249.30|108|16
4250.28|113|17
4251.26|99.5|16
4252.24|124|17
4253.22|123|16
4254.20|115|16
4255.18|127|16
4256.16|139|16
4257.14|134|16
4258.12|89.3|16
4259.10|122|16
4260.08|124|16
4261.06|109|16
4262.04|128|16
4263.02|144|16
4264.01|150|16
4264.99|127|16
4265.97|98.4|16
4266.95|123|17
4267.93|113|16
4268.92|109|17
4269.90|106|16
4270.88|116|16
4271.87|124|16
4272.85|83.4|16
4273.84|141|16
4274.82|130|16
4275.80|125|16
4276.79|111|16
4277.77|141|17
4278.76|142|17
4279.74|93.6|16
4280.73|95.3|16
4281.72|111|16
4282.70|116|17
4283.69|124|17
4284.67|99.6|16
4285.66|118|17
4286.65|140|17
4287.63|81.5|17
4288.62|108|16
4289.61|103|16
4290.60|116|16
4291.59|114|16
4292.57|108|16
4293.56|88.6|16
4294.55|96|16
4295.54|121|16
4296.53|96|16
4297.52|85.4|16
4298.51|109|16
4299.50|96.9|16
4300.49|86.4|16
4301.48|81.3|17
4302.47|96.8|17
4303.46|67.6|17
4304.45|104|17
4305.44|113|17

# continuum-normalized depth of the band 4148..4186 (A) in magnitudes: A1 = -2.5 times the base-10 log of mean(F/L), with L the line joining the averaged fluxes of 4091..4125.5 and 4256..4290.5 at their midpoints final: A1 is 0.05 mag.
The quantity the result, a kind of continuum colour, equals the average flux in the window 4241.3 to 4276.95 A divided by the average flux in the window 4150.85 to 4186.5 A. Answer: 1.1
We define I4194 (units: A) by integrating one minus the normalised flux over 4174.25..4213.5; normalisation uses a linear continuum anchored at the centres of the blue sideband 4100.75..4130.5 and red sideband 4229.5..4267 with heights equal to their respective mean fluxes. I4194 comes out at 3.6 A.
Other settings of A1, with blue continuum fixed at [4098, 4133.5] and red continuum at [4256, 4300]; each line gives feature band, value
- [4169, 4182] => 0.093 mag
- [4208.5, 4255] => -0.026 mag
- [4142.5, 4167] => 0.043 mag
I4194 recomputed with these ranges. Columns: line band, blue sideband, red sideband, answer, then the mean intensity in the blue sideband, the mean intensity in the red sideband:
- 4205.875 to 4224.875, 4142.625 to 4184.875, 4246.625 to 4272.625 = 0.6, 109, 121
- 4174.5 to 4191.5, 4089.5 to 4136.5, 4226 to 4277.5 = 1.0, 114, 121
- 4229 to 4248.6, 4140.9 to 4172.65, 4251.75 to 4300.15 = -2.4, 108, 115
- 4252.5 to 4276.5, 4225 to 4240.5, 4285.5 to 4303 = -2.7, 115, 102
